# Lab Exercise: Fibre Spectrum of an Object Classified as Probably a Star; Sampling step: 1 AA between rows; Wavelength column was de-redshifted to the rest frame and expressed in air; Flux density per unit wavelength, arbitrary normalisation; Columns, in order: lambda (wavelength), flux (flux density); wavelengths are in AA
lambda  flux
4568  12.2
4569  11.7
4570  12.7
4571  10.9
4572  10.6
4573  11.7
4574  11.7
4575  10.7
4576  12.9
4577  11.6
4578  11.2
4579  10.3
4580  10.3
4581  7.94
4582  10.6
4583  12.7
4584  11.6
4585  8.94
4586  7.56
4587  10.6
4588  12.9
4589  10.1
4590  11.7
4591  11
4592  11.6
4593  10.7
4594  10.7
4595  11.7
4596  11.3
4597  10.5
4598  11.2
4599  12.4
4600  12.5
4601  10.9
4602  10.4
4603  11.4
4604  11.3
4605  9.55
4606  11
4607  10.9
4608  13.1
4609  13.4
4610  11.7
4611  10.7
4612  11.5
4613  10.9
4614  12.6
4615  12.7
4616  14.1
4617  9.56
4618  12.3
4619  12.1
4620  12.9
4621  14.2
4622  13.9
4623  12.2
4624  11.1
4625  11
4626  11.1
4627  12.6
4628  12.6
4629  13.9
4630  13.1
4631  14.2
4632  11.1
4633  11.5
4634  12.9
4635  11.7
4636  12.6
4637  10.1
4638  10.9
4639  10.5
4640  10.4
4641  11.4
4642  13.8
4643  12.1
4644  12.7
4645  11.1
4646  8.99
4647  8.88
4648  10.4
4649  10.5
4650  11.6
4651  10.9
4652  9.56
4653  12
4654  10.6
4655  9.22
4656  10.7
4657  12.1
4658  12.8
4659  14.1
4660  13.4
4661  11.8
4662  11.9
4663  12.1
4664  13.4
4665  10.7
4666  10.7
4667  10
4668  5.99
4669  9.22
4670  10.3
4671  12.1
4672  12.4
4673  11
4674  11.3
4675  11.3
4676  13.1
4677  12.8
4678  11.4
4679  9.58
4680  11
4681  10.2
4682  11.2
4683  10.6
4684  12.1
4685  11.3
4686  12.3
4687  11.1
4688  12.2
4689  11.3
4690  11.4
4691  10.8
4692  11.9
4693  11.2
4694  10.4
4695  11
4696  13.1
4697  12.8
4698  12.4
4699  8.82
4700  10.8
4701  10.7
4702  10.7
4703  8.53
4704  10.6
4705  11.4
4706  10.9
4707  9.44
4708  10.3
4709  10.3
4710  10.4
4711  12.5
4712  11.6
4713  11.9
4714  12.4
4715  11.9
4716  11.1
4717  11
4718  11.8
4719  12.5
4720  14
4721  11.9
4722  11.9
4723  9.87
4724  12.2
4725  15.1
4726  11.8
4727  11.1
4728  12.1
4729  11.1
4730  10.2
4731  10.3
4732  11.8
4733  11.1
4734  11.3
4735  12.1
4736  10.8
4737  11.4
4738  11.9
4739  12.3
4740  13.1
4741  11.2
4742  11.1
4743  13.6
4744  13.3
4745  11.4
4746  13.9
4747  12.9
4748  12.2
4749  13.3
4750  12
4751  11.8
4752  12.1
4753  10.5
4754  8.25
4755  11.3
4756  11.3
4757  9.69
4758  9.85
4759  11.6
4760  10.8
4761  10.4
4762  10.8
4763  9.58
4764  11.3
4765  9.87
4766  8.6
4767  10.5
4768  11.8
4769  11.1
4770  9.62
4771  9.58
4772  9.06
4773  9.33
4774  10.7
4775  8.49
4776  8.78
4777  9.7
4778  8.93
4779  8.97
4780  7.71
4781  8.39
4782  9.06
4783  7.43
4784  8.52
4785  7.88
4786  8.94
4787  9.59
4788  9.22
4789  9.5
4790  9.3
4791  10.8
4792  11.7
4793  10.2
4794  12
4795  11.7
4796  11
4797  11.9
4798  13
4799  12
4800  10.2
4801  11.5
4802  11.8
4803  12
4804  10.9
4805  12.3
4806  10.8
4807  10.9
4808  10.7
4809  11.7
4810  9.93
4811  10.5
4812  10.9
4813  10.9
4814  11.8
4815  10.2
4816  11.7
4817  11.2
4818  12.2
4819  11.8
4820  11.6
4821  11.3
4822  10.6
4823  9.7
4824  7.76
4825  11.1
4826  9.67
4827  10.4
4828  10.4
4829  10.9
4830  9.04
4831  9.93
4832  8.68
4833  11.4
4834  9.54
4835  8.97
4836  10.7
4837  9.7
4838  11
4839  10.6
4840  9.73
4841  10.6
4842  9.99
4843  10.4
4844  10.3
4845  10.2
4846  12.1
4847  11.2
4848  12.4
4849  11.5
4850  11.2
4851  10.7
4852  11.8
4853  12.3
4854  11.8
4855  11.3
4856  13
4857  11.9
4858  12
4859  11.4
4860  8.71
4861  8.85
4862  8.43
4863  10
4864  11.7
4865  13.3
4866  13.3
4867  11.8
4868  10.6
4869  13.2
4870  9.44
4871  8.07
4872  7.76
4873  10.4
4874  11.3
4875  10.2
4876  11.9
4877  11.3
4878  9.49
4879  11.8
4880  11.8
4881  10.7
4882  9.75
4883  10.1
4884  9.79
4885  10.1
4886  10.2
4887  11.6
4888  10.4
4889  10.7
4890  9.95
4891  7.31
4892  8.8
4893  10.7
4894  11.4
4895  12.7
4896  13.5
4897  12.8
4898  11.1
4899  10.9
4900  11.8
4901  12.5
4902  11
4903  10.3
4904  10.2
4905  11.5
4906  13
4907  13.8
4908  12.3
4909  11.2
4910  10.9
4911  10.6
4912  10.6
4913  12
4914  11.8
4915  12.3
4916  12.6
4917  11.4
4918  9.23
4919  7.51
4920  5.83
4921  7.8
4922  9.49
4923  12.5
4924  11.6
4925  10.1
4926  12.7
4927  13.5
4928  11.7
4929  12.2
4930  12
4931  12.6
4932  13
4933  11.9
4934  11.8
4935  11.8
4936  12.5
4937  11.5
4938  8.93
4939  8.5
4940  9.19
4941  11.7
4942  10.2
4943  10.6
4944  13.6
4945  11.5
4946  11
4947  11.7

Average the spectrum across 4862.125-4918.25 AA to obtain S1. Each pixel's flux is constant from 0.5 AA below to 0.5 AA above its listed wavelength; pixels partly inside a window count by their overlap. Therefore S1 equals 11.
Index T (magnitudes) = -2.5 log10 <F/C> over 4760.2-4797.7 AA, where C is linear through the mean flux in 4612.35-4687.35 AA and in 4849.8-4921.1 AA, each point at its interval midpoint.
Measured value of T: 0.14 mag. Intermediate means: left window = 11.6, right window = 10.9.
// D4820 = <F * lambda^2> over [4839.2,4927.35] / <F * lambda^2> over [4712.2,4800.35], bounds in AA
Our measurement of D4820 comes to 1.06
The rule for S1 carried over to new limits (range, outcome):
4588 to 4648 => 11.7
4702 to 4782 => 11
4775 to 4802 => 9.93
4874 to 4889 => 10.7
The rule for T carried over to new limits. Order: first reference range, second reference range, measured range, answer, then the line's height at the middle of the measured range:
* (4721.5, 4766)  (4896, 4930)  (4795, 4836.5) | 0.05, 11.4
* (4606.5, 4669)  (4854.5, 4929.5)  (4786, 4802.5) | 0.03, 11.2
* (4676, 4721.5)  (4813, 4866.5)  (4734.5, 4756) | -0.07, 11.1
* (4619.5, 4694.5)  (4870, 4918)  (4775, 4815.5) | 0.09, 11.2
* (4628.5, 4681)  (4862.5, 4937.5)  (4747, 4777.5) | 0.07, 11.2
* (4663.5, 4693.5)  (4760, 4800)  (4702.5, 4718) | -0.02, 10.8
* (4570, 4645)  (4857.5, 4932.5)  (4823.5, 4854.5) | 0.05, 11.1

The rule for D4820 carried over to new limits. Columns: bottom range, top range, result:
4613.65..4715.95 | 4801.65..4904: 1.02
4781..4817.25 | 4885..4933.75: 1.10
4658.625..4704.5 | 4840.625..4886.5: 1.04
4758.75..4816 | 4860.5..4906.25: 1.09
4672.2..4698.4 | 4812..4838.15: 0.97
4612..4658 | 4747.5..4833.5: 0.96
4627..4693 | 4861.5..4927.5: 1.05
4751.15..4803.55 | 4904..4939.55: 1.17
